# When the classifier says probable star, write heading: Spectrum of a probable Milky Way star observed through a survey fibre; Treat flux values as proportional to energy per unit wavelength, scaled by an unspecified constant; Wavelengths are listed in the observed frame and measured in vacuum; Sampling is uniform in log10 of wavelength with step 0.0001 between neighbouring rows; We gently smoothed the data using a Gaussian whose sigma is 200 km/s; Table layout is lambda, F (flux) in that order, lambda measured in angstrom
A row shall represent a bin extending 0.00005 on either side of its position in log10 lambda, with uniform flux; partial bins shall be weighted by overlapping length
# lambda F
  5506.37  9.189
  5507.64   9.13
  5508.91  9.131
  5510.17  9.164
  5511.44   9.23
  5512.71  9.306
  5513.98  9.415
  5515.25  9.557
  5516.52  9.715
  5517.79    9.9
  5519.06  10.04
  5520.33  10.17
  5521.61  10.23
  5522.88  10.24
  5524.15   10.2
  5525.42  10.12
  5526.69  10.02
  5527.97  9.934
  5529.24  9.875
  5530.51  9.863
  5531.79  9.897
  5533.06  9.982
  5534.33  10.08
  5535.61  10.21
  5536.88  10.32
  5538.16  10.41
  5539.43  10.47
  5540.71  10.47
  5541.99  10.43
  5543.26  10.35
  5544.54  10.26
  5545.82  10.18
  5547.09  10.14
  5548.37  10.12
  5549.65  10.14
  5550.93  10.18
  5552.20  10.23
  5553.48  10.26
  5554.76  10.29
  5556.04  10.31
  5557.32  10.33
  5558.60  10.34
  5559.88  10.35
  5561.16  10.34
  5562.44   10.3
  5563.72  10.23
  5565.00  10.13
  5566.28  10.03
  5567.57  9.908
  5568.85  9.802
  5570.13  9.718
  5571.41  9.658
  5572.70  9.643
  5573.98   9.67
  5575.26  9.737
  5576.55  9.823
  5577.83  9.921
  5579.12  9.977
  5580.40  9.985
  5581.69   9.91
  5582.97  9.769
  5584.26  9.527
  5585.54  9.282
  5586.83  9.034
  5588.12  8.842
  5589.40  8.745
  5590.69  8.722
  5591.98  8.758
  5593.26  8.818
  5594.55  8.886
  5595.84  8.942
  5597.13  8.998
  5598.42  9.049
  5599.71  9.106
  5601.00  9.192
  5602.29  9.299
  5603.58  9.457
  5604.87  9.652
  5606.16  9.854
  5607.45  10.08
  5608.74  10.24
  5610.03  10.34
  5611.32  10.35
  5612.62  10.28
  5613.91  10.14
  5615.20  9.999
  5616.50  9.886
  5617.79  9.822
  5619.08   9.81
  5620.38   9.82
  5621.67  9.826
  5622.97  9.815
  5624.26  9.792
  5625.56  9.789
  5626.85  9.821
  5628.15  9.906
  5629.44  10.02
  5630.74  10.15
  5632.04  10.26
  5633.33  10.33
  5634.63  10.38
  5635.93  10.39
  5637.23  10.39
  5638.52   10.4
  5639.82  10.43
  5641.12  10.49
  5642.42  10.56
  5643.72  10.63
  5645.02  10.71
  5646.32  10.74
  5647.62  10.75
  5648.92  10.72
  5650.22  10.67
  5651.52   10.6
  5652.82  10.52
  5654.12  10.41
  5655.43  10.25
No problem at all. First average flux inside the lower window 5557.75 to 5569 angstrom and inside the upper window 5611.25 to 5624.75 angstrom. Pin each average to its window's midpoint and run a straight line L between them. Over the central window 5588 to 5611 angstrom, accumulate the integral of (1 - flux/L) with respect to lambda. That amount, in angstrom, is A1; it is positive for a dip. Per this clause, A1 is 1.6 angstrom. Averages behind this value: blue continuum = 10.2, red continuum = 9.94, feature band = 9.31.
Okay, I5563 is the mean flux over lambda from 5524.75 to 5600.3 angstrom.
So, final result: 9.84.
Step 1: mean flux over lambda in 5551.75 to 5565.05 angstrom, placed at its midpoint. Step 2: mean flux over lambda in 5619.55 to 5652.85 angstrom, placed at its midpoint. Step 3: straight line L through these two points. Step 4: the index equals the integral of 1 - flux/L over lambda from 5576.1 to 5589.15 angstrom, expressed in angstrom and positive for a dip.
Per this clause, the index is 0.9 angstrom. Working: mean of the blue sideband 10.3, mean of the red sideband 10.3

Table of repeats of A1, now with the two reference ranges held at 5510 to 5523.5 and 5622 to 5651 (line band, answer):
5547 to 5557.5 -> -0.3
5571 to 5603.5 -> 2.4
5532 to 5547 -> -0.6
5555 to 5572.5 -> -0.2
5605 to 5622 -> 0.3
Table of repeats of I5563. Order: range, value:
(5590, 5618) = 9.53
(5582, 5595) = 9.07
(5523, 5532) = 10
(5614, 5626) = 9.85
